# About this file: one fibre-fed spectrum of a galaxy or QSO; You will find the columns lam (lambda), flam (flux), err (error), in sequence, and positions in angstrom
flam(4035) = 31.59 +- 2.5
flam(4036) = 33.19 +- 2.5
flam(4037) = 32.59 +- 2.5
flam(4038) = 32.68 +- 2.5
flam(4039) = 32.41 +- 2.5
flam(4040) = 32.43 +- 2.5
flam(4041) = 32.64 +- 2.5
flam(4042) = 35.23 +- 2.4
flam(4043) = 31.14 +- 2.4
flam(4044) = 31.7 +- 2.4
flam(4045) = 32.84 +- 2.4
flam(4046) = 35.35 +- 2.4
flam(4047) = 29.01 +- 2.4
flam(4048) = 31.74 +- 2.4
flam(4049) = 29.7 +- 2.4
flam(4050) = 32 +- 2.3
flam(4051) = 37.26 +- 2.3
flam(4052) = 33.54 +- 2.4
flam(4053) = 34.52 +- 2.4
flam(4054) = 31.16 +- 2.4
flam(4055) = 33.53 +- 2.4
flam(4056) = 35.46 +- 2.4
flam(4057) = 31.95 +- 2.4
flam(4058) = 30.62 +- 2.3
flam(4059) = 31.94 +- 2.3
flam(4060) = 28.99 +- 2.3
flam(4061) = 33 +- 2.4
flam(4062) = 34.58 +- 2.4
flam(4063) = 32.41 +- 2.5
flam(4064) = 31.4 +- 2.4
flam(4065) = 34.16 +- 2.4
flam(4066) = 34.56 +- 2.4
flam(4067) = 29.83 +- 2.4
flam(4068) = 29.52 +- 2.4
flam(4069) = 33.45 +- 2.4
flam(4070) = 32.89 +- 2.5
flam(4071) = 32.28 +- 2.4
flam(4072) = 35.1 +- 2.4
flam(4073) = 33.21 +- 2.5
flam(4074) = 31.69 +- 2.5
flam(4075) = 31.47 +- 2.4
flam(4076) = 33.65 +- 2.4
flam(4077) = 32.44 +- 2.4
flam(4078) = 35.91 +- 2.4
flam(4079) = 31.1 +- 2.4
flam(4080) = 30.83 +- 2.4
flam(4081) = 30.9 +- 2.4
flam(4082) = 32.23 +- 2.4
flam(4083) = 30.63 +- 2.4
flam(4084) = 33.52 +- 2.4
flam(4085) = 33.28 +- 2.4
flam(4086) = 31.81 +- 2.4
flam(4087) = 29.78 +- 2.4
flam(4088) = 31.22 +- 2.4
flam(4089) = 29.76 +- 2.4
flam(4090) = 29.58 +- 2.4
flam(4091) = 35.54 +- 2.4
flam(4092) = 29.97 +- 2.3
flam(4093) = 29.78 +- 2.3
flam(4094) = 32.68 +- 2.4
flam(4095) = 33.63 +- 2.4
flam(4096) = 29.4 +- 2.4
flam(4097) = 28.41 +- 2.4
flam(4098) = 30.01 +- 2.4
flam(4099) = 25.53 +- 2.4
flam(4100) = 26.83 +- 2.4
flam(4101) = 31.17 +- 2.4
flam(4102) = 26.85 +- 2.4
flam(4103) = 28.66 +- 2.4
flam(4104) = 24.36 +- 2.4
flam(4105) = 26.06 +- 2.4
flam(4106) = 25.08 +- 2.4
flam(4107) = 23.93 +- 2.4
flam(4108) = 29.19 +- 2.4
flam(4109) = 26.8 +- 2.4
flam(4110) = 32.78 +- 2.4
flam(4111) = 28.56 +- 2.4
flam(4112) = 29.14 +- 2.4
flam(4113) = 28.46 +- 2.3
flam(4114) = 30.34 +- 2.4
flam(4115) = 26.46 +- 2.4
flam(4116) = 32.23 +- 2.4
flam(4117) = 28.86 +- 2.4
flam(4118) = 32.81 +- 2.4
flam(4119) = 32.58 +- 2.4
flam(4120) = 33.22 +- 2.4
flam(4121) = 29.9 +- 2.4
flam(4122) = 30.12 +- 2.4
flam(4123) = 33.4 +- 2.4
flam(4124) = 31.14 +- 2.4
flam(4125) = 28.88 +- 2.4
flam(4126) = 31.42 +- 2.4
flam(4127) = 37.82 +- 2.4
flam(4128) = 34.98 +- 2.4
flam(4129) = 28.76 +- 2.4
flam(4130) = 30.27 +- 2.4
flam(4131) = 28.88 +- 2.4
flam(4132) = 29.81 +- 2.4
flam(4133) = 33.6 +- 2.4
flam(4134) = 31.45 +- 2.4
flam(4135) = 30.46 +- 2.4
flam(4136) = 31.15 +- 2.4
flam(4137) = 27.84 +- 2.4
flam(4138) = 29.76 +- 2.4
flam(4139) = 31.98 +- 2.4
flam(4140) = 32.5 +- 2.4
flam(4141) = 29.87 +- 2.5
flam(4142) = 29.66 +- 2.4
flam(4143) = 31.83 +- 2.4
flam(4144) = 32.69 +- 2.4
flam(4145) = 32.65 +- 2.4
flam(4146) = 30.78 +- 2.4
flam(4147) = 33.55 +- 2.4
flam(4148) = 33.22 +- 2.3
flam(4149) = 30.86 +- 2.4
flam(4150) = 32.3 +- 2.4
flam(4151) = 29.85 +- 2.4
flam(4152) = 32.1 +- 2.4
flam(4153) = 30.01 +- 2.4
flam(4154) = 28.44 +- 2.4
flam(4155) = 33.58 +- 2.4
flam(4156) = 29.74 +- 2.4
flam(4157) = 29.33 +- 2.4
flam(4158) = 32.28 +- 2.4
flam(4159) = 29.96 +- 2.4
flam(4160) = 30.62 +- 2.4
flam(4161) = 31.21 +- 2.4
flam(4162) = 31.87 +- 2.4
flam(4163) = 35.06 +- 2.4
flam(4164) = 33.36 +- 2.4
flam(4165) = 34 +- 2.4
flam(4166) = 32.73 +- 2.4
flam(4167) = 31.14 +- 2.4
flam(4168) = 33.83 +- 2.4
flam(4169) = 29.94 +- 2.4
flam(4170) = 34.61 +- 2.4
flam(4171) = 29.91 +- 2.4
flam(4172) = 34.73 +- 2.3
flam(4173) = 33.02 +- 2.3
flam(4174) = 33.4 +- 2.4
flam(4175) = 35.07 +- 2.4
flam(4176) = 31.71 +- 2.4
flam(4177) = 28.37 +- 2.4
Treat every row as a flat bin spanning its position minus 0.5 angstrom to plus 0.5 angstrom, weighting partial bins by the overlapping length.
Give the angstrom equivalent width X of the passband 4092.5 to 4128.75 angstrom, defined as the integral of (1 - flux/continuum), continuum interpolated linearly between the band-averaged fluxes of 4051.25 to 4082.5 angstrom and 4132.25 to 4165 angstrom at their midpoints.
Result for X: 2.5 angstrom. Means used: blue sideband 32.6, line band 29.8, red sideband 31.4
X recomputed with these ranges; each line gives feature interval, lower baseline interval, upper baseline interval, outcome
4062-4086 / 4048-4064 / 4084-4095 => -0.3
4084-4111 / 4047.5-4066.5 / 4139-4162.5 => 2.3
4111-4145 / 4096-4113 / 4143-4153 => -1.1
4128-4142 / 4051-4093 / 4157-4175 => 0.8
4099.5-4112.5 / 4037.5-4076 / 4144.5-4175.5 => 1.9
